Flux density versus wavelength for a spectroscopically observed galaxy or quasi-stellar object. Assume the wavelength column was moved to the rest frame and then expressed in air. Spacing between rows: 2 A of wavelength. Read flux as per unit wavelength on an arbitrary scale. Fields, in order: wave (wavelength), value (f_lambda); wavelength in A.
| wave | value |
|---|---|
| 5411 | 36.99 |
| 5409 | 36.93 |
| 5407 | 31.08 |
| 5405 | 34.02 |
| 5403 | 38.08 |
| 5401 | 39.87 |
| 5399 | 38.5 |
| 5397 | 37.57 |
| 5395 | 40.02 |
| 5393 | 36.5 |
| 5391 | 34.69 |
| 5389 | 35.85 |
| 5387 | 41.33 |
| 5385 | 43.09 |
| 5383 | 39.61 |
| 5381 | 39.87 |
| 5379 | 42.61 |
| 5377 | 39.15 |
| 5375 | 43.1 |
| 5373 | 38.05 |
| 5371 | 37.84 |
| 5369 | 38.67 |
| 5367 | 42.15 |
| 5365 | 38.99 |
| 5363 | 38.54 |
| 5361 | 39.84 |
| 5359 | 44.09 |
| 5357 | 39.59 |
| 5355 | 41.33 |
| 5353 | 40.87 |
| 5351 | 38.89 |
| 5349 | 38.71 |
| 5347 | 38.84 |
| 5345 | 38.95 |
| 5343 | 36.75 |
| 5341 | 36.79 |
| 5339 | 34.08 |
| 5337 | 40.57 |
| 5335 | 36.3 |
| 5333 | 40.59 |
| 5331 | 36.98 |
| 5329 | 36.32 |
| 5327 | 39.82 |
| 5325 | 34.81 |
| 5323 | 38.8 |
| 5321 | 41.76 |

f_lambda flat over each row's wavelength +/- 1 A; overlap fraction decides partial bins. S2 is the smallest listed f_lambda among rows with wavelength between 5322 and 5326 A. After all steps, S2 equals 34.81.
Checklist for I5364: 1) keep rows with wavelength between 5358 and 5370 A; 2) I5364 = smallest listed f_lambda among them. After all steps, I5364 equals 38.54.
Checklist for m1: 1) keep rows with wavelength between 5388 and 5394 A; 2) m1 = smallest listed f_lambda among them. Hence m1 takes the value 34.69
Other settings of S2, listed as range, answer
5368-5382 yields 37.84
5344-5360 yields 38.71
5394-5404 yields 37.57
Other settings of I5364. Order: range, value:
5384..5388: 41.33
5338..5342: 34.08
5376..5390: 35.85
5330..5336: 36.3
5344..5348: 38.84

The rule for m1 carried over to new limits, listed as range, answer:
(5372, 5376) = 38.05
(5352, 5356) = 40.87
